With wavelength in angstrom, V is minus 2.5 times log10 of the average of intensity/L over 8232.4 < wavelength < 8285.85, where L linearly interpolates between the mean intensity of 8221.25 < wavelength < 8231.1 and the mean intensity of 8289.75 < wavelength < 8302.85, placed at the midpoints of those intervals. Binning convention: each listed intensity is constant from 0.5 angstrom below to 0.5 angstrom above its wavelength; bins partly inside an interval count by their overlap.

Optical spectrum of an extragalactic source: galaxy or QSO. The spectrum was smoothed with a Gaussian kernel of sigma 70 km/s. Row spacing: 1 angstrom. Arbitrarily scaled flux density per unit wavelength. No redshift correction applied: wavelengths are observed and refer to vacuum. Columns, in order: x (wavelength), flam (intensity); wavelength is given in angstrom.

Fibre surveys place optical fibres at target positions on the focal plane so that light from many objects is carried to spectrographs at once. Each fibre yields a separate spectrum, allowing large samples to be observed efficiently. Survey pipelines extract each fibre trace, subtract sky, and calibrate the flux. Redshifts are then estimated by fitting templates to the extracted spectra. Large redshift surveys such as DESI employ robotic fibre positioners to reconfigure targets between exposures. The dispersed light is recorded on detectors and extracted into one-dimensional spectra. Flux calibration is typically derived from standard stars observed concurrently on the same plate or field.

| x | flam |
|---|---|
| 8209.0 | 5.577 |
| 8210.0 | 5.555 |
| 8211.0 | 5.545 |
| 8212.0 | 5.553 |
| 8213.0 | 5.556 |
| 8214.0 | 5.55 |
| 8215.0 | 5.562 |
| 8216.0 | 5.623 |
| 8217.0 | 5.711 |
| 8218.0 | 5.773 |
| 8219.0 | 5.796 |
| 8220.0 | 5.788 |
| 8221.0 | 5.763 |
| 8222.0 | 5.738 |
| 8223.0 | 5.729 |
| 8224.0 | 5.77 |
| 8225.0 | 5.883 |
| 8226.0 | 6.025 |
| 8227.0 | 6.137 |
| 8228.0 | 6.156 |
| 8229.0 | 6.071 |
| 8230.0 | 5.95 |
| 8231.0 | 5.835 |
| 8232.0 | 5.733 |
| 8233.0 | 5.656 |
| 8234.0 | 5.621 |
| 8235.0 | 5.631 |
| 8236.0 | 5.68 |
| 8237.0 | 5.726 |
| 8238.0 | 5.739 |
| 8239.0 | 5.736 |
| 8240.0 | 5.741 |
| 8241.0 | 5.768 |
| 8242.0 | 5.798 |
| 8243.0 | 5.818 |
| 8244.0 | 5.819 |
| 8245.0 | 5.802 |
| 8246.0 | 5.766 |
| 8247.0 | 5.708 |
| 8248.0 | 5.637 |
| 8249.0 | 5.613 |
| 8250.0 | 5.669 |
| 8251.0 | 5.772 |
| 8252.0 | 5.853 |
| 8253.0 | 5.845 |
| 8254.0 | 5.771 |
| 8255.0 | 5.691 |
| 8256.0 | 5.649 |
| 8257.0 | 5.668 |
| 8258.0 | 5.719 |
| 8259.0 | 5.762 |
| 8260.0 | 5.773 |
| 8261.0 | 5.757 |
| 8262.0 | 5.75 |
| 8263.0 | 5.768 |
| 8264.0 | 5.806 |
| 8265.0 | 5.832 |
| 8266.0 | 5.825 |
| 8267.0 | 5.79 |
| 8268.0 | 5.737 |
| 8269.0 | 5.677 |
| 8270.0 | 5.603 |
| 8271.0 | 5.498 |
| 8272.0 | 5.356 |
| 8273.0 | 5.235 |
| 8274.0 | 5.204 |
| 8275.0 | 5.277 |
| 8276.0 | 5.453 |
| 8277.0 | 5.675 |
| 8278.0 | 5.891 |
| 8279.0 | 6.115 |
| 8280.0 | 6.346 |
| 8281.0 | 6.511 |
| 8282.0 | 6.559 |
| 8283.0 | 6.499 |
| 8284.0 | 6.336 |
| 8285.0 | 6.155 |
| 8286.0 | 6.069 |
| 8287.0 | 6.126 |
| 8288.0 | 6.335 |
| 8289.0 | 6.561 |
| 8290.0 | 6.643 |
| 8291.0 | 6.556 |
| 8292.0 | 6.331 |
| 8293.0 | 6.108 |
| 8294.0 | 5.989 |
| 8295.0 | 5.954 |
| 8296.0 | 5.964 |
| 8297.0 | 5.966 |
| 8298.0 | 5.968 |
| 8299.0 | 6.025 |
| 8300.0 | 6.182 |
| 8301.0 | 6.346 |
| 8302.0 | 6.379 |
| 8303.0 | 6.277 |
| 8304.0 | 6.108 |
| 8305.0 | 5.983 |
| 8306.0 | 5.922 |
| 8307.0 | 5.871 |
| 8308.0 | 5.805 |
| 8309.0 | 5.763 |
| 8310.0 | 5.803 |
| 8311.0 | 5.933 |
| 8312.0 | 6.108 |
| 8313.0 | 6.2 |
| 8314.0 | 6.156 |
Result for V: 0.05 mag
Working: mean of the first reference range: 5.93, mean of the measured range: 5.78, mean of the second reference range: 6.18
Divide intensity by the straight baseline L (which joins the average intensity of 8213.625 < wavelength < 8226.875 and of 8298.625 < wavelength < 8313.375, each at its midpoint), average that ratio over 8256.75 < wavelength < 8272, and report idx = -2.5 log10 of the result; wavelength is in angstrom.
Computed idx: 0.035 mag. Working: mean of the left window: 5.76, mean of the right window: 6.05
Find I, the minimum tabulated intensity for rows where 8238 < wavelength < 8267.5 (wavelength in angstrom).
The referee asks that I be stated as 5.613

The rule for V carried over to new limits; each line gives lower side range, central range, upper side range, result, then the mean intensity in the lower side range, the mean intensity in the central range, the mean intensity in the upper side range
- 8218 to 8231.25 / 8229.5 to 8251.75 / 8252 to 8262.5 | 0.015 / 5.89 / 5.74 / 5.74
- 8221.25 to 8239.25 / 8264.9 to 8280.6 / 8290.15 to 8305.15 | 0.070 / 5.82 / 5.66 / 6.16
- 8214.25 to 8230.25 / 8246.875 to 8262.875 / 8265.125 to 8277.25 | -0.018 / 5.84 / 5.73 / 5.53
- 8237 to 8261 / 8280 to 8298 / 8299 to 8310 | -0.054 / 5.74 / 6.27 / 6.05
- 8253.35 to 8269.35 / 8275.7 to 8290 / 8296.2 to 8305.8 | -0.046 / 5.75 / 6.21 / 6.12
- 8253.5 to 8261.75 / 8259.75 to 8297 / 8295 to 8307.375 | -0.010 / 5.72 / 5.95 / 6.08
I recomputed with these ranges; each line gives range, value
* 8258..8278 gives 5.204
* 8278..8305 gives 5.891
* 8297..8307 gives 5.871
